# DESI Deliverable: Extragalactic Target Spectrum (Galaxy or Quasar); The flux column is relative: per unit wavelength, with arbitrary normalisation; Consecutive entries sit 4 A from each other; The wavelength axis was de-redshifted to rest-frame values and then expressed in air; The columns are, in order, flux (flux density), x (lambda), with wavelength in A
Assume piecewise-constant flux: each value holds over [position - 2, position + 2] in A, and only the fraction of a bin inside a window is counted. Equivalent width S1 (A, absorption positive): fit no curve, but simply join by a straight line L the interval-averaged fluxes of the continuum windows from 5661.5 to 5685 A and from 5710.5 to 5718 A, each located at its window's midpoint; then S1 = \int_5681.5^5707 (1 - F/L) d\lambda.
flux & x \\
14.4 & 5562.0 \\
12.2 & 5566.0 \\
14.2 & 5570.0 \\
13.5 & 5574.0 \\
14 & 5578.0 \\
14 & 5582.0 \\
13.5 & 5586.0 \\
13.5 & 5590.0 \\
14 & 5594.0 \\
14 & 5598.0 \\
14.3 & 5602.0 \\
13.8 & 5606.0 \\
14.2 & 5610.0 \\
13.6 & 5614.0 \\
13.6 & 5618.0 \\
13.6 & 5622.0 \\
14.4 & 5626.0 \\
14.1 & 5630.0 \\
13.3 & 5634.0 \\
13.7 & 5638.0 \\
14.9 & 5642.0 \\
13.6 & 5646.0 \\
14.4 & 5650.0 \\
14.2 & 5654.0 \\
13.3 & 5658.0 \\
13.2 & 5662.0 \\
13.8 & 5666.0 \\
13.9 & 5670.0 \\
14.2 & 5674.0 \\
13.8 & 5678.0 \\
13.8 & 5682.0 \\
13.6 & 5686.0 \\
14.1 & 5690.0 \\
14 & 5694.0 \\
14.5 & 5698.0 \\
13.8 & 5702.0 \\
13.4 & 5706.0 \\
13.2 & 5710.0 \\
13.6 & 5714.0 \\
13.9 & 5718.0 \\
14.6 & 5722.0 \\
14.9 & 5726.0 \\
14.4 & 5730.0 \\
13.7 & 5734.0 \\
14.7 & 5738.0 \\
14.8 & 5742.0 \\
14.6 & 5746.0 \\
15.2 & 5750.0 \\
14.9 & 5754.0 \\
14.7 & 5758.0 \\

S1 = -0.38 A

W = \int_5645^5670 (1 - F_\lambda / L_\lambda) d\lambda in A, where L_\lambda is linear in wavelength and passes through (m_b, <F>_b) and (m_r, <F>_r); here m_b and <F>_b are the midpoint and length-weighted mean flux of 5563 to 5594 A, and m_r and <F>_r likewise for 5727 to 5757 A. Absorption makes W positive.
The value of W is 0.59 A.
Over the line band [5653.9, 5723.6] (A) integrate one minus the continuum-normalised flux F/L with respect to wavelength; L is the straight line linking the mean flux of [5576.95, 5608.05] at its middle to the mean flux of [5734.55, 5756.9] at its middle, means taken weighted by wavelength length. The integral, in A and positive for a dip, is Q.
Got 3.00 A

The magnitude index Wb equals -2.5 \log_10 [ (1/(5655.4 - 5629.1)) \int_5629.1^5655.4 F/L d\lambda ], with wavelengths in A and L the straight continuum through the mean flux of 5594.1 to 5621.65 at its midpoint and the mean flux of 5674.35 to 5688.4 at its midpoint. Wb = -0.01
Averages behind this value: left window 13.9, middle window 14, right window 13.8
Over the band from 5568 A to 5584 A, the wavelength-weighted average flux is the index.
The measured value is 13.9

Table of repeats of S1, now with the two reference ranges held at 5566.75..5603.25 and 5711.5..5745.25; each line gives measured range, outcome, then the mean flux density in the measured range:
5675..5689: 0.4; 13.8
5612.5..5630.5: 0.1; 13.8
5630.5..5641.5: 0.2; 13.8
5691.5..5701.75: 0.0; 14.2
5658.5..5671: 0.5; 13.6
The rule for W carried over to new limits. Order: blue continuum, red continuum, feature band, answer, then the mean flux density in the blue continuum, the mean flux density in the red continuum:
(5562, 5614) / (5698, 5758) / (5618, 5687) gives 0.7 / 13.8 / 14.3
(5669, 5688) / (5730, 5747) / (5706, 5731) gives 0.4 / 13.9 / 14.4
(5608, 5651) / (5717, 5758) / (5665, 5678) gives 0.2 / 13.9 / 14.6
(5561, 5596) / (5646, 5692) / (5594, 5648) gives -0.7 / 13.7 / 13.8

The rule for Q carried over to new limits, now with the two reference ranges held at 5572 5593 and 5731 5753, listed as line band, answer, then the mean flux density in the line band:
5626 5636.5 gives 0.1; 13.8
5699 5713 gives 0.8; 13.5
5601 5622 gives 0.0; 13.9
